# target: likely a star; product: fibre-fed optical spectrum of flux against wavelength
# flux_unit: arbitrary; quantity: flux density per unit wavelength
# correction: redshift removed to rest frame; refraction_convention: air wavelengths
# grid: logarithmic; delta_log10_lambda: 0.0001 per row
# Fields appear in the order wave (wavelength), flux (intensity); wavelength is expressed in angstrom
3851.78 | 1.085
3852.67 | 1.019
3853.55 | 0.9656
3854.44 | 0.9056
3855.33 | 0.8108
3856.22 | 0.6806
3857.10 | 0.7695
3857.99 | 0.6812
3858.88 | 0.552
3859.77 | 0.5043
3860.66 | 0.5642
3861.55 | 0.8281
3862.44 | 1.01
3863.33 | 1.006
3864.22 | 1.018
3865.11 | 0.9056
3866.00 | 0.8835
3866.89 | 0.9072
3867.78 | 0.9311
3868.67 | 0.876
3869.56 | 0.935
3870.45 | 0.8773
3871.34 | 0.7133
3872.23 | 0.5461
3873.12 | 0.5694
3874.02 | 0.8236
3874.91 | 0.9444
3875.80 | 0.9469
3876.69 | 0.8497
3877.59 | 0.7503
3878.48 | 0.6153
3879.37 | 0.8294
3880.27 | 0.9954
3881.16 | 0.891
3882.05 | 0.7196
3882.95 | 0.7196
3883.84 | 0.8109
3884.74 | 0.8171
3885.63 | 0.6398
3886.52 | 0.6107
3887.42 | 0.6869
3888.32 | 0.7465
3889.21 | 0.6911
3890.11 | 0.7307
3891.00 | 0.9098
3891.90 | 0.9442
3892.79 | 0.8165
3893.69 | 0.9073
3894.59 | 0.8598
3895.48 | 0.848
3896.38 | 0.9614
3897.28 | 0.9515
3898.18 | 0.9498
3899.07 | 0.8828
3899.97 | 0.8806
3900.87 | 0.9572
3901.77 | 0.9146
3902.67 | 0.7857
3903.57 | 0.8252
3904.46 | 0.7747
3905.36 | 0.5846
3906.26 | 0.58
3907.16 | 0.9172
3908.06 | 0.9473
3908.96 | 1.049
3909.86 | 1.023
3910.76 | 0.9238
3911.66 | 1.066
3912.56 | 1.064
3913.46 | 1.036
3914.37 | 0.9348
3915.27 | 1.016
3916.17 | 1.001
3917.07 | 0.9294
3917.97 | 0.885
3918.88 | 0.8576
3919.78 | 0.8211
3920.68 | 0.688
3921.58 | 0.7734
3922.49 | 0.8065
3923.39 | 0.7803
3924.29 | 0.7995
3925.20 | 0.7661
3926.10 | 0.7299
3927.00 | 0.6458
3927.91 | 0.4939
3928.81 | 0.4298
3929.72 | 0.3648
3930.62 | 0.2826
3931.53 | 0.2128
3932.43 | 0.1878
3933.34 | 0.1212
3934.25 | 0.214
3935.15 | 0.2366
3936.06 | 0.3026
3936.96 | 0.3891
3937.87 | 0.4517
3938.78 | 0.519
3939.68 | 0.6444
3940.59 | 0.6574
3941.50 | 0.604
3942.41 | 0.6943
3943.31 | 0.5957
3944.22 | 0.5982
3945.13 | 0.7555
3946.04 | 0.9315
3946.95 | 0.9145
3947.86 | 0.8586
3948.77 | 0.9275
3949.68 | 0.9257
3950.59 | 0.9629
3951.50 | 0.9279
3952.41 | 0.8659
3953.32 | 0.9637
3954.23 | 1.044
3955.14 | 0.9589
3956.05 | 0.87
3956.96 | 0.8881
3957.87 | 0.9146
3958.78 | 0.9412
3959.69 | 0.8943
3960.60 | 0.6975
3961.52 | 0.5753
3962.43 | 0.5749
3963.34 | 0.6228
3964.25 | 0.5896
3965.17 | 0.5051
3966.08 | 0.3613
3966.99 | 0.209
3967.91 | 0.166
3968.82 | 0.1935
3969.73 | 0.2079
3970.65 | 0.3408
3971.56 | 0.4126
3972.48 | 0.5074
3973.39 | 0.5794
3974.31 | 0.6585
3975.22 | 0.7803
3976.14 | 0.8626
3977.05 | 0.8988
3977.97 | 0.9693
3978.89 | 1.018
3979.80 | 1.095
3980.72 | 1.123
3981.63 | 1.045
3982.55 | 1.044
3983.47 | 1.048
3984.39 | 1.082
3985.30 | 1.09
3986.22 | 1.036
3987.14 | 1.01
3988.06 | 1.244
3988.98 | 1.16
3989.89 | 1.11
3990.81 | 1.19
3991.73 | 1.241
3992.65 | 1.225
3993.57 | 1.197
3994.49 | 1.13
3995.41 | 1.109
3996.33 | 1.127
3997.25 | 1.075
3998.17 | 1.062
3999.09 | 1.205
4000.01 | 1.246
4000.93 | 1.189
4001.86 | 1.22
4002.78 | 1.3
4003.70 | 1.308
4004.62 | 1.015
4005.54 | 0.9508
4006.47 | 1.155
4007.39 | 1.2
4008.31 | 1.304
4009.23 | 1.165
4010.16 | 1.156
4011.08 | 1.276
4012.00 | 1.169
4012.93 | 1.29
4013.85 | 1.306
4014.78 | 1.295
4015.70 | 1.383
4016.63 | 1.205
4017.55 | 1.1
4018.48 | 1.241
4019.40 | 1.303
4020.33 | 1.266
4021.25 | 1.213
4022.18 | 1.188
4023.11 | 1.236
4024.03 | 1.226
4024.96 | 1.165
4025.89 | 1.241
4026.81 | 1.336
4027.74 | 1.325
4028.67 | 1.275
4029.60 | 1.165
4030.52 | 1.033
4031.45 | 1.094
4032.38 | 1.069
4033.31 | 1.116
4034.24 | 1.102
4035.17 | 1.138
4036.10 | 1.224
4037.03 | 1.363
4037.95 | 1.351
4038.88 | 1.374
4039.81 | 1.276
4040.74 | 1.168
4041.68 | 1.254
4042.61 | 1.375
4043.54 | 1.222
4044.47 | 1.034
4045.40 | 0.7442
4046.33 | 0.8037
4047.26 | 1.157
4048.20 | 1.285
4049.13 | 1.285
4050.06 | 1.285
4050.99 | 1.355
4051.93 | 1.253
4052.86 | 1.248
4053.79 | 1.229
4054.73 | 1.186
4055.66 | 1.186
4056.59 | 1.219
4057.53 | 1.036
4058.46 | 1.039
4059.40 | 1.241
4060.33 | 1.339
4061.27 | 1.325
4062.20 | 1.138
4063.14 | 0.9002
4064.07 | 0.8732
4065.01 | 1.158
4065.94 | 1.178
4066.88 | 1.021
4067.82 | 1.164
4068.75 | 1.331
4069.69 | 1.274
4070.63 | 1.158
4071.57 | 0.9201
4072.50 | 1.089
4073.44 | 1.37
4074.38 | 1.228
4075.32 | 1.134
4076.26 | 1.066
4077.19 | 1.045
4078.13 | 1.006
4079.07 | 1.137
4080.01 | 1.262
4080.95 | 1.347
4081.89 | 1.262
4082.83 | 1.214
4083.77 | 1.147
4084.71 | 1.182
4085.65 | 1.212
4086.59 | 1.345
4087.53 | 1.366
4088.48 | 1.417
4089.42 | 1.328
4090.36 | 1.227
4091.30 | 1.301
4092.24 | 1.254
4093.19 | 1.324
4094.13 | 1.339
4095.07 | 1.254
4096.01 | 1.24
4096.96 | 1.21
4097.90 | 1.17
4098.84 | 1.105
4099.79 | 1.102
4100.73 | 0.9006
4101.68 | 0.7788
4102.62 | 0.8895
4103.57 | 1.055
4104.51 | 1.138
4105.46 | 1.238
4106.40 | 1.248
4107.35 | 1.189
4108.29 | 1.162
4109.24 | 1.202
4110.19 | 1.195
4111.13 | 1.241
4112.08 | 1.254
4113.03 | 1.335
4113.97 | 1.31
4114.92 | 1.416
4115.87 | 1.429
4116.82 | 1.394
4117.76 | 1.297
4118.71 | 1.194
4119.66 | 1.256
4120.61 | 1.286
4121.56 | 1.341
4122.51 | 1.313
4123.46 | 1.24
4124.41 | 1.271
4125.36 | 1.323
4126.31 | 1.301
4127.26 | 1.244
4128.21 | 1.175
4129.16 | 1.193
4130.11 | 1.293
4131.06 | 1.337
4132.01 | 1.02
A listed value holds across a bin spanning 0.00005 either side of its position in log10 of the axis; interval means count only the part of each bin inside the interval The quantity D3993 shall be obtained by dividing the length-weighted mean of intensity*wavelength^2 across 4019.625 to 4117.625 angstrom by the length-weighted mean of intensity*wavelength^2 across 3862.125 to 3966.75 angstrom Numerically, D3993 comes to 1.68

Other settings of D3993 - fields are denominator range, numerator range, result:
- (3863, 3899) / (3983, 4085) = 1.54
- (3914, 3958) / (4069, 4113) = 1.84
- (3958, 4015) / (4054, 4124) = 1.33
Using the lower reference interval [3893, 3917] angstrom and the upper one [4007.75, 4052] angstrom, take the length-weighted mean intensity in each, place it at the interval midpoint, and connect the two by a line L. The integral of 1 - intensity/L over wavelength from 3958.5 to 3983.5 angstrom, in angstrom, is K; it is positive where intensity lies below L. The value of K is 9.4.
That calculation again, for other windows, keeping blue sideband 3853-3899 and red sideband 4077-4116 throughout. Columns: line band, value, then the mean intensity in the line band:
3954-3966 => 2.6 angstrom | 0.757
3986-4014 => -3.7 angstrom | 1.17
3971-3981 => 2.0 angstrom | 0.799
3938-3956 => 2.7 angstrom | 0.803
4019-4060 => -3.4 angstrom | 1.2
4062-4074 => 0.4 angstrom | 1.12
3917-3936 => 7.2 angstrom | 0.559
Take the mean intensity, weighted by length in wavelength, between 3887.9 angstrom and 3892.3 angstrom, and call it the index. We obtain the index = 0.804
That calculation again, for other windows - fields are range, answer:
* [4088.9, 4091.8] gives 1.29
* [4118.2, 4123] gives 1.28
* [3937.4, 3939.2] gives 0.482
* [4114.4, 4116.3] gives 1.42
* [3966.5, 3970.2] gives 0.196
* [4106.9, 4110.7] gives 1.19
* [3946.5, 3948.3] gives 0.886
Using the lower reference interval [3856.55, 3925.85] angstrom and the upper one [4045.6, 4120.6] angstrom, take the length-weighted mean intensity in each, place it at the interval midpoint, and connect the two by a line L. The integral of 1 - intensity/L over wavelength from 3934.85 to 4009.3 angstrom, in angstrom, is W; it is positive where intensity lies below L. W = 9.8 angstrom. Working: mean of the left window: 0.835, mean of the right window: 1.19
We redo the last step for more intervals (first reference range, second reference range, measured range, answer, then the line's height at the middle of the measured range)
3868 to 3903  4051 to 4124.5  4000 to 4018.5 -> -2.8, 1.05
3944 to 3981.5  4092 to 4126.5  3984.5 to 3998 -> -4.9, 0.831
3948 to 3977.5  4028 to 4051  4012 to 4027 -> -2.8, 1.05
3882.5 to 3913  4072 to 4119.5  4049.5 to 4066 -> -0.5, 1.14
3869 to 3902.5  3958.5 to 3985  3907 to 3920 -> -3.2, 0.777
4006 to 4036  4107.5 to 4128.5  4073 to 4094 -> 0.3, 1.26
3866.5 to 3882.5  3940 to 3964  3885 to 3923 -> -2.1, 0.815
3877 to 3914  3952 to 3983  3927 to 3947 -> 7.6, 0.771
